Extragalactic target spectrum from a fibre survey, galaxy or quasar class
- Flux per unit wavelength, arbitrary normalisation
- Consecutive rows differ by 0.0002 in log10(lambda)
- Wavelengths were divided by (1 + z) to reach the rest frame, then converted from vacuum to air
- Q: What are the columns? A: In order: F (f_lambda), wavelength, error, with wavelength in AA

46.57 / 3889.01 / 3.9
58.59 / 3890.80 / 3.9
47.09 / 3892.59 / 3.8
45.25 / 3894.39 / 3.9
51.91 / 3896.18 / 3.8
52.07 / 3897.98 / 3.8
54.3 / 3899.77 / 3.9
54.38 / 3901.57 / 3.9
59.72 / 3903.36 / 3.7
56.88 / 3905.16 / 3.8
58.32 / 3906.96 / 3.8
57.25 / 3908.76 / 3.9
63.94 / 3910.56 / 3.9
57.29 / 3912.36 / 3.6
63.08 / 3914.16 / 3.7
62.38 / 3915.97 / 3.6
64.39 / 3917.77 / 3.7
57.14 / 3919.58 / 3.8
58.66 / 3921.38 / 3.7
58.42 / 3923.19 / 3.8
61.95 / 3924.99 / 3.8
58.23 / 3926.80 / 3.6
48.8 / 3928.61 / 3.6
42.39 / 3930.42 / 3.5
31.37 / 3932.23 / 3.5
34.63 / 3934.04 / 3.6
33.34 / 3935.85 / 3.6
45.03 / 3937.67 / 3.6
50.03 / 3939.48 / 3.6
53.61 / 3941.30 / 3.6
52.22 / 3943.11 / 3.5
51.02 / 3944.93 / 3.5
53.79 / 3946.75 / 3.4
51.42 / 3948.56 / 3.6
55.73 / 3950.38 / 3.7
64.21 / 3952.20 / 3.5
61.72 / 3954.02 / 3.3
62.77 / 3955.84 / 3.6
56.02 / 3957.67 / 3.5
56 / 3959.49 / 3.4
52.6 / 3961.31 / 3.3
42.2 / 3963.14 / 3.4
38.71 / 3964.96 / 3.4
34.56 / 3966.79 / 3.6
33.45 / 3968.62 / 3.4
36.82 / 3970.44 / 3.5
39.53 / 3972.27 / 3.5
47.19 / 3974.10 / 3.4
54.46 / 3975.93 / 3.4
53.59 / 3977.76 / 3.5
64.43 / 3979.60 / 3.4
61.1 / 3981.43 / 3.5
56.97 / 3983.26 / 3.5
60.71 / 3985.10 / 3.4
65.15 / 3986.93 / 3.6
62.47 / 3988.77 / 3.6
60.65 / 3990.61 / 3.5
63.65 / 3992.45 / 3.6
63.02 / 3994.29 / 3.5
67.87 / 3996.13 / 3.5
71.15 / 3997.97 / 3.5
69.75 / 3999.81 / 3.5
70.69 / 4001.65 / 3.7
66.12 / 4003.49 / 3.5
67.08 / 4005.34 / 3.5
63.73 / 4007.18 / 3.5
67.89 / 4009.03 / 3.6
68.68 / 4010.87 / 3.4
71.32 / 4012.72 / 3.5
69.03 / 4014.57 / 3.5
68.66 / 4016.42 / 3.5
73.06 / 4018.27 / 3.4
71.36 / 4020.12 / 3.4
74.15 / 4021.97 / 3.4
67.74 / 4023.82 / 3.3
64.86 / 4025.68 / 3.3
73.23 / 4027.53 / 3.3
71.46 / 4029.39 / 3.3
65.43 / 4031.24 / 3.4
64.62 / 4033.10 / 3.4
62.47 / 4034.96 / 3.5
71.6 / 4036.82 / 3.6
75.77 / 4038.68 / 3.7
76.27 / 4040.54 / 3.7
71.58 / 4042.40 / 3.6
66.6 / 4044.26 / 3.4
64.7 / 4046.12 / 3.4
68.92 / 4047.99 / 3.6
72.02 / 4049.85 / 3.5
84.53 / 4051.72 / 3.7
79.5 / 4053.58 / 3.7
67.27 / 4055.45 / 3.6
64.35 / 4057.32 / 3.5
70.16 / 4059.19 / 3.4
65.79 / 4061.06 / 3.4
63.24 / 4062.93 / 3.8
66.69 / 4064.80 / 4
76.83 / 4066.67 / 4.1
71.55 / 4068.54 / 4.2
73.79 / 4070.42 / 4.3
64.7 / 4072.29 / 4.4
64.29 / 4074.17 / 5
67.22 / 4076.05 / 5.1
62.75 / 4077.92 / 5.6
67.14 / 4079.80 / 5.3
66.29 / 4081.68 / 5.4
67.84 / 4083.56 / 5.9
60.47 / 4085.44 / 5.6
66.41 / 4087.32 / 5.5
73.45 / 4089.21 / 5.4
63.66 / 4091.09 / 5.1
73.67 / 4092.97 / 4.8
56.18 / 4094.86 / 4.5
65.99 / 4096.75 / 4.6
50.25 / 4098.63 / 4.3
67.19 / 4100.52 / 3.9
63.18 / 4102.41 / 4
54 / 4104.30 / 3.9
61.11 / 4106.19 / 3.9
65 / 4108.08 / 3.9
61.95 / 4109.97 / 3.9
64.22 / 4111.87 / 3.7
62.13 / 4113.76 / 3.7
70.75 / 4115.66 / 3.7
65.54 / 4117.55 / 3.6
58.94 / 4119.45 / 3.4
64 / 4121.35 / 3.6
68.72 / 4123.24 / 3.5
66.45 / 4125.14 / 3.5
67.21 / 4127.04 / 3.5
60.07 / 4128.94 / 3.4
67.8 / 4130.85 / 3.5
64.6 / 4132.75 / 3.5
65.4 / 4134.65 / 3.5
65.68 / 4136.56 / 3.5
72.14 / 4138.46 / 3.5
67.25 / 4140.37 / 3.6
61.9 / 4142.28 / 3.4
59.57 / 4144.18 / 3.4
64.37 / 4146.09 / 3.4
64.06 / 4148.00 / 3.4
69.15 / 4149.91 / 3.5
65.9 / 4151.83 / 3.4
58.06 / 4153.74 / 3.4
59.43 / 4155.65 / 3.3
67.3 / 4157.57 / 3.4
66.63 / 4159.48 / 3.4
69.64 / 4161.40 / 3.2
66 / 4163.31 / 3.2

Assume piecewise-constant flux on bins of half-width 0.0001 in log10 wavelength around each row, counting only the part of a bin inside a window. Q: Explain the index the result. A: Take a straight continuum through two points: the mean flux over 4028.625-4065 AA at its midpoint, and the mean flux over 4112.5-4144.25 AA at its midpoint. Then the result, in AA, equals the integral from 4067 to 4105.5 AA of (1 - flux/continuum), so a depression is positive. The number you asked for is 1.4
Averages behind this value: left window 69.7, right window 65.3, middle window 65.2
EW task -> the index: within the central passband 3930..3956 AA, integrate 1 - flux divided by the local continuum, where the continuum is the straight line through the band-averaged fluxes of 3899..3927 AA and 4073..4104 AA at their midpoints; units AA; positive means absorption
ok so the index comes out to 4.68 AA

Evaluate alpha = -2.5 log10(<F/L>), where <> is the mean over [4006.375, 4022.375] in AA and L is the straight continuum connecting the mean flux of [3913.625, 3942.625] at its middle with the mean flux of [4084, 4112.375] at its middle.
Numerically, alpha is -0.21 mag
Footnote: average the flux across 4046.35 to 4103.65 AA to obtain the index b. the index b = 67.4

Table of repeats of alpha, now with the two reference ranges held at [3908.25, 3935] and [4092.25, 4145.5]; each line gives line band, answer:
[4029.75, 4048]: -0.147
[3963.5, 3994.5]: 0.100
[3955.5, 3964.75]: 0.083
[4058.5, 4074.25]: -0.123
